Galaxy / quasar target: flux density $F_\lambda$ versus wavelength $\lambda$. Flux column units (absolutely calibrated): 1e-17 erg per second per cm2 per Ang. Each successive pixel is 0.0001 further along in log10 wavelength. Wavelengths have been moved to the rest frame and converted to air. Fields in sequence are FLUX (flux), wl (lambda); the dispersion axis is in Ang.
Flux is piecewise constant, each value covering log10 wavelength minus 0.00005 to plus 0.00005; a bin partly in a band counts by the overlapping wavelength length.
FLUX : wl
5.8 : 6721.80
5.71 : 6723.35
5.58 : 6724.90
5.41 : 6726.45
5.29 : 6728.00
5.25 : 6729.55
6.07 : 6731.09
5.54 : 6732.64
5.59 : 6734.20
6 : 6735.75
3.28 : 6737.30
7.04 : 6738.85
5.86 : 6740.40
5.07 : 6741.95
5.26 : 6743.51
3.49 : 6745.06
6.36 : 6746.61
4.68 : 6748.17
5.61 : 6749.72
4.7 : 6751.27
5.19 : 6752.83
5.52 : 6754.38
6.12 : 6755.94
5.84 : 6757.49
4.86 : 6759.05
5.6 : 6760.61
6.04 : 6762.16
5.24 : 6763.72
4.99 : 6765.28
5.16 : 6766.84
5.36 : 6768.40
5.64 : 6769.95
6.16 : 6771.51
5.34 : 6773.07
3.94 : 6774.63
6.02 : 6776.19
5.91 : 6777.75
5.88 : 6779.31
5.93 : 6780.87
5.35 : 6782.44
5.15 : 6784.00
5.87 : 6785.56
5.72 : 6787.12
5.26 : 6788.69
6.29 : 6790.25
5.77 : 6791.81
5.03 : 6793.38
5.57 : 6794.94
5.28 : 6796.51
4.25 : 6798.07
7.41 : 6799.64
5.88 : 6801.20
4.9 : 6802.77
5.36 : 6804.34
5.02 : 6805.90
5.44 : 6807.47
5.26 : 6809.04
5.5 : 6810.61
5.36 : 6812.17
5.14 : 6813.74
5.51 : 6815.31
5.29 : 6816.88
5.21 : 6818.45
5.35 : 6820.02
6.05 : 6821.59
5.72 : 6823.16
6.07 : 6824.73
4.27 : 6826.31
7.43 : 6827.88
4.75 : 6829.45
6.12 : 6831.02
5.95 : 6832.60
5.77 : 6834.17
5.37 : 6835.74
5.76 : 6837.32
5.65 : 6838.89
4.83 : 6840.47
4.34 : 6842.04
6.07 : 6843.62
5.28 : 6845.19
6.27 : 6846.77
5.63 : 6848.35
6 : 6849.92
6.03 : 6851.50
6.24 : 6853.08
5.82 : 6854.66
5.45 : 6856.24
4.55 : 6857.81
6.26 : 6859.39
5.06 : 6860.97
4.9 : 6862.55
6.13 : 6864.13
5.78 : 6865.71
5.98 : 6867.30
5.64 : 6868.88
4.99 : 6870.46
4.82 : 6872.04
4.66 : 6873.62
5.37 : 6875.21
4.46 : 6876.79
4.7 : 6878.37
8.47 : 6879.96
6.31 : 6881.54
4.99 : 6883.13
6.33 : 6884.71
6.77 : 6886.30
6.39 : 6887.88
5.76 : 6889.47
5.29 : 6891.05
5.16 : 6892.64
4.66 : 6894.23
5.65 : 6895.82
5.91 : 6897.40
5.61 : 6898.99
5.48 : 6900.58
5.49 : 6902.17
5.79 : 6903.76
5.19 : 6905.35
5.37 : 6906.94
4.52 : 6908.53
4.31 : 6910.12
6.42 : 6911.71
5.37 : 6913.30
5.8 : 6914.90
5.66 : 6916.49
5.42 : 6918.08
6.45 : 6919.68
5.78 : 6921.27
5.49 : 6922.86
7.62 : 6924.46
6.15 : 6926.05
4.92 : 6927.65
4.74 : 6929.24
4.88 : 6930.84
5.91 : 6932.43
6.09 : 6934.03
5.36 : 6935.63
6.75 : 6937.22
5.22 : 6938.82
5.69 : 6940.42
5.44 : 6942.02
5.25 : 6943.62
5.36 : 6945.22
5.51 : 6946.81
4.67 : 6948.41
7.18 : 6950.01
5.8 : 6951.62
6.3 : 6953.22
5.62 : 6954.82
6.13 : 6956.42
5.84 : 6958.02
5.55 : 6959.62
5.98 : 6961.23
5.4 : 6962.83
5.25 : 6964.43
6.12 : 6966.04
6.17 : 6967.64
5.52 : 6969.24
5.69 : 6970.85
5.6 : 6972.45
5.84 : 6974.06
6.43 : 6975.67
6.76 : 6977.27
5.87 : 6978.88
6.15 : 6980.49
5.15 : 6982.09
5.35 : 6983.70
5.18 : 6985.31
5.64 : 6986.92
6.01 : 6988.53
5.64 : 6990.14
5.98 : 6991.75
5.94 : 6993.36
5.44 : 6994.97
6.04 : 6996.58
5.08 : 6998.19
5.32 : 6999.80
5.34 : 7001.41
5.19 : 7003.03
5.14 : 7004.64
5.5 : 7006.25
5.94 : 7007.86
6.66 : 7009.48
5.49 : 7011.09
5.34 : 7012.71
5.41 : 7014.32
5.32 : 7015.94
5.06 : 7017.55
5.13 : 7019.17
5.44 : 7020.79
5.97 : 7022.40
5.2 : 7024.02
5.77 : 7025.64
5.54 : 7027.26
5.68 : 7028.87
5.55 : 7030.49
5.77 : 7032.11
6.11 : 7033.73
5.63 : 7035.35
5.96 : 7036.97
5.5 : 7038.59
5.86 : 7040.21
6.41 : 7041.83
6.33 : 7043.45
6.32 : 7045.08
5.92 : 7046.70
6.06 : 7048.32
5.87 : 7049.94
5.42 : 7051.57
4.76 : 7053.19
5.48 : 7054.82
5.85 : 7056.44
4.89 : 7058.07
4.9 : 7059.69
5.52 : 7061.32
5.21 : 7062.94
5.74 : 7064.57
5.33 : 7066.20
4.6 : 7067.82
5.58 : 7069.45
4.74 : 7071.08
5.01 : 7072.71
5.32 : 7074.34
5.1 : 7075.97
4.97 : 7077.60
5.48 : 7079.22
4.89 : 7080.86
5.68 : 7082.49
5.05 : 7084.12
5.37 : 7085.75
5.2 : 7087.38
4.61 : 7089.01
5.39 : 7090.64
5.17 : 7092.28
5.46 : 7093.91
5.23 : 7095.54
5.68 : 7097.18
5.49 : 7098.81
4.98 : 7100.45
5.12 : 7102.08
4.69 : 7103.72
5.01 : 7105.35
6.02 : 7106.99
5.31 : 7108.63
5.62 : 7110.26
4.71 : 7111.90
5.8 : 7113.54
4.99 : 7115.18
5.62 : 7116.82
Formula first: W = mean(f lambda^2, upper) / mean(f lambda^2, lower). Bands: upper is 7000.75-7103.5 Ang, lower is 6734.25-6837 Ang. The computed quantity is 1.07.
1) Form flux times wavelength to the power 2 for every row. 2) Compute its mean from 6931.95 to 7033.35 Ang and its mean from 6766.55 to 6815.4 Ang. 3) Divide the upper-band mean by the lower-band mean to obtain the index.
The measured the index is 1.09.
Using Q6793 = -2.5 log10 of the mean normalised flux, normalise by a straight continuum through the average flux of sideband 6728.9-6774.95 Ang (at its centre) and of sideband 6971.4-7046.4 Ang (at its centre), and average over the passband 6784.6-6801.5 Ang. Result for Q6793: -0.04 mag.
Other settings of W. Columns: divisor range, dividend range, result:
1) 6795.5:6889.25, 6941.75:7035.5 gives 1.06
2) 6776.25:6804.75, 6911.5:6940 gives 1.07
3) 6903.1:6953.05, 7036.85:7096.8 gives 1.00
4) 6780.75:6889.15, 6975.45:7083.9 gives 1.05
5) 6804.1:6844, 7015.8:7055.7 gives 1.10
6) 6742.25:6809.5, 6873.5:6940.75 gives 1.08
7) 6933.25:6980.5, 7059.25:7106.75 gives 0.93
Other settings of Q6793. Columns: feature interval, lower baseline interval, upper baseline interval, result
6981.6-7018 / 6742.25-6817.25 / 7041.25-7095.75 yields -0.03 mag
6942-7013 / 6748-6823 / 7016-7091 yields -0.05 mag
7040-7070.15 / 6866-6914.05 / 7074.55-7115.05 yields -0.05 mag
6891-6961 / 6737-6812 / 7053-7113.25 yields -0.06 mag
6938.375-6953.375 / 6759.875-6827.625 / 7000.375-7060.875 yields -0.01 mag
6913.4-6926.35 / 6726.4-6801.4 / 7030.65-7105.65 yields -0.11 mag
